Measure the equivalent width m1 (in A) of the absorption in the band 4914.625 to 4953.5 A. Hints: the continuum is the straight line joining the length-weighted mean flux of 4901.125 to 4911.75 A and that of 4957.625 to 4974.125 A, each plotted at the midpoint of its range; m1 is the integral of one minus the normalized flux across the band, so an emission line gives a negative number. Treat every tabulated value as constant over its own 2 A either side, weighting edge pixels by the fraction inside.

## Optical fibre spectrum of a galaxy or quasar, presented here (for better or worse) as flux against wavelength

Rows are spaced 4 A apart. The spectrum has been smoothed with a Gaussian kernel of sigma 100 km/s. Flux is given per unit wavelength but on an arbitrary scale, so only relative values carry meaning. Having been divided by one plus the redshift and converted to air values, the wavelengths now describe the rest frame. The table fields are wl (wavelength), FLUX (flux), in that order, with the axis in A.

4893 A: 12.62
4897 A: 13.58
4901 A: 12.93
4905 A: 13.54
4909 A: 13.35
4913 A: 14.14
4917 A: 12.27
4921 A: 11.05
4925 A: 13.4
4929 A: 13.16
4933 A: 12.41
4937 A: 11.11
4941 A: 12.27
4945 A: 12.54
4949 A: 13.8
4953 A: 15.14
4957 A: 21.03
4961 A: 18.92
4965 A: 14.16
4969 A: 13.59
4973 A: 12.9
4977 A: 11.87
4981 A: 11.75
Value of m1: 4.73 A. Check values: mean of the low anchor 13.4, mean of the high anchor 15.5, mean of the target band 12.6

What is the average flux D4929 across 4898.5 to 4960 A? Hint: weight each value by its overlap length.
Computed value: 13.6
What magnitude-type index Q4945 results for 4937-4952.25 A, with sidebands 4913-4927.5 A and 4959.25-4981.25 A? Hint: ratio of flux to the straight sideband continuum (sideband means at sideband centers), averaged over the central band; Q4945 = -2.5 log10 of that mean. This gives 0.04 mag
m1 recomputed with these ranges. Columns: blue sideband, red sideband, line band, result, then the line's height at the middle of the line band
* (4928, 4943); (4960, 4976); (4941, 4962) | -3.8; 13.3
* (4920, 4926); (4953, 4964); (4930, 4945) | 2.7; 14.8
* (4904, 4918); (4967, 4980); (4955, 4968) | -4.9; 12.8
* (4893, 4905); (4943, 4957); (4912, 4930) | 1.6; 13.9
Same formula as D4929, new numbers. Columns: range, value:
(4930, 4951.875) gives 12.6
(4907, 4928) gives 12.9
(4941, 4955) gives 13.6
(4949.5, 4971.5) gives 16.3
